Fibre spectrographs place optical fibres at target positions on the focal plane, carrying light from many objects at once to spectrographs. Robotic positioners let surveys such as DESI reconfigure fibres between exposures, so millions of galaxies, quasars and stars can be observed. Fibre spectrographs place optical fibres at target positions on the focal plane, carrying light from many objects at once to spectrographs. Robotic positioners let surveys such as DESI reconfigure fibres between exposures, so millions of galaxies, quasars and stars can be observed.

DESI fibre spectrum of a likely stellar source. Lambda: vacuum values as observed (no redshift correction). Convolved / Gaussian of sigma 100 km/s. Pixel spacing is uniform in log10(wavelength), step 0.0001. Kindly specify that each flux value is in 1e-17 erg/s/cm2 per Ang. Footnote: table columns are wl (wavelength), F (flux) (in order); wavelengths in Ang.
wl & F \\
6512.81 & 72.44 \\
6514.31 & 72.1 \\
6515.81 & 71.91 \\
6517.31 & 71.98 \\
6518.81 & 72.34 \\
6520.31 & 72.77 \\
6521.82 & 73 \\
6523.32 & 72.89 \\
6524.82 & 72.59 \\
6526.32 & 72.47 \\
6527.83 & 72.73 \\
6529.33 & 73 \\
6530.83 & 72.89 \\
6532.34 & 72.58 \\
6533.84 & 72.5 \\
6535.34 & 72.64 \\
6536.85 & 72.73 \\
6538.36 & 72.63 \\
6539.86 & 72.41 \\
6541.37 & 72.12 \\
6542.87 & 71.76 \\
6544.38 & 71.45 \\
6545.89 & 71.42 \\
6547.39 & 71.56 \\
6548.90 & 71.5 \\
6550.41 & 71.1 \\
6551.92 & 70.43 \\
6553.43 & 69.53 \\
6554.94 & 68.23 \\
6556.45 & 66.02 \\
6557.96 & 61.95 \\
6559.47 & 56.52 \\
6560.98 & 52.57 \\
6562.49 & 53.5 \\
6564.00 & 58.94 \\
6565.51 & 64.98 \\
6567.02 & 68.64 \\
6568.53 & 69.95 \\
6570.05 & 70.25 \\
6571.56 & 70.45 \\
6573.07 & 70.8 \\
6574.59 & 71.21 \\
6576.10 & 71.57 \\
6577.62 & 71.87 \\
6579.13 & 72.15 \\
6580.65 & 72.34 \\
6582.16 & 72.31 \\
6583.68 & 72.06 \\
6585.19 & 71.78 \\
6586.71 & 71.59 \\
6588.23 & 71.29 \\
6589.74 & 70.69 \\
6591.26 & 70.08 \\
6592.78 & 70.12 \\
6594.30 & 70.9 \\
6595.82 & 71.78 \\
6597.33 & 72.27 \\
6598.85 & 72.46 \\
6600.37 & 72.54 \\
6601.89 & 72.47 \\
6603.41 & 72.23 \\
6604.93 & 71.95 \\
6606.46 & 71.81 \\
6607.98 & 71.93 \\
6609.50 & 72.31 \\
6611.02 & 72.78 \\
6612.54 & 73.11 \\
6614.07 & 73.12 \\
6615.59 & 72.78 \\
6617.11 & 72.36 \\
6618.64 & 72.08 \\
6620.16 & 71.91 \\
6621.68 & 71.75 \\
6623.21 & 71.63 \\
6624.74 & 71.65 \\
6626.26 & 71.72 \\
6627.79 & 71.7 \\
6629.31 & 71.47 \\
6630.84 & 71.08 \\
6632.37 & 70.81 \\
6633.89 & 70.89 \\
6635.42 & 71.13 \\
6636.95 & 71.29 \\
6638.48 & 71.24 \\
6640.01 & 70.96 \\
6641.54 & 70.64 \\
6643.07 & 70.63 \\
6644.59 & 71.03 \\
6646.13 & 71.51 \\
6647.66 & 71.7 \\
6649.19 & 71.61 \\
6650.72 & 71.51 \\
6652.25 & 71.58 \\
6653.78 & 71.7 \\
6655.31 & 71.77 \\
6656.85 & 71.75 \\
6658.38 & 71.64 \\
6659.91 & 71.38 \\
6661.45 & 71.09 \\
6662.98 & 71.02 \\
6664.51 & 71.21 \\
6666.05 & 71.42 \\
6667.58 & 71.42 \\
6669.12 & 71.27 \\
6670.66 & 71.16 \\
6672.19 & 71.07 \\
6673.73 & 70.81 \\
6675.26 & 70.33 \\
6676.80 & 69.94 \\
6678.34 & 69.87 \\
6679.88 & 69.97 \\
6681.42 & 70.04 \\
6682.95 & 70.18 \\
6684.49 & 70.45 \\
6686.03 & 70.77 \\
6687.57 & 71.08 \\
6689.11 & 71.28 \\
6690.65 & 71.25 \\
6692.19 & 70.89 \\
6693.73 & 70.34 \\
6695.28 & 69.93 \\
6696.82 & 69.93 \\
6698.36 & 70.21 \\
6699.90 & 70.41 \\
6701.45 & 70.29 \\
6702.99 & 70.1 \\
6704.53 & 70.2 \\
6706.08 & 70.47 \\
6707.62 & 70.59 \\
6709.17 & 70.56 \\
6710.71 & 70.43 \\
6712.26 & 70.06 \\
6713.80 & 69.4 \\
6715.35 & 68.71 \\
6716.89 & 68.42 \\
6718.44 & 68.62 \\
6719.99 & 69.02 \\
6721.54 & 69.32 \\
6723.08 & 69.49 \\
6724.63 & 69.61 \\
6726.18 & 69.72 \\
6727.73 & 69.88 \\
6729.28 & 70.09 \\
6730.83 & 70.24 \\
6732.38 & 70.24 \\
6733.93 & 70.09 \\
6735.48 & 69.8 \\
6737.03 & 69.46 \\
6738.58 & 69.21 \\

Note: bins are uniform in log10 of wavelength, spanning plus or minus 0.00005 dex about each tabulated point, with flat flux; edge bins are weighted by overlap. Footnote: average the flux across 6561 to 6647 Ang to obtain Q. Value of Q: 70.7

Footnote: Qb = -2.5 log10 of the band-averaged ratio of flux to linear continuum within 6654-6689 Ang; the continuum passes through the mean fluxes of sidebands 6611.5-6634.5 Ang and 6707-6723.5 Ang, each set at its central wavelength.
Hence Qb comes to -0.004 mag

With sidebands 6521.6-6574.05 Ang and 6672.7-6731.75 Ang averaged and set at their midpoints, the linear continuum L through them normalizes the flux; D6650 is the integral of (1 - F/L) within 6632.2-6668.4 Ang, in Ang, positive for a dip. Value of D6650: -0.81 Ang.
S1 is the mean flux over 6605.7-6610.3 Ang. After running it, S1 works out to 72.1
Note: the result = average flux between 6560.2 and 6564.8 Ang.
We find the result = 55.2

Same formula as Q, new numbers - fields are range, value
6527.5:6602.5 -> 69.8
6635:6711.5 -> 70.9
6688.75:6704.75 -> 70.4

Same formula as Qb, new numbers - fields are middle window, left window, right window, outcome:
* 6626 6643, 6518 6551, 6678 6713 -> 0.00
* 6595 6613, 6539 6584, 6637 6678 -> -0.04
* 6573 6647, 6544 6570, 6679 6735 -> -0.07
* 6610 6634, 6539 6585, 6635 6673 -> -0.03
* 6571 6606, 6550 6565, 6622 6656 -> -0.09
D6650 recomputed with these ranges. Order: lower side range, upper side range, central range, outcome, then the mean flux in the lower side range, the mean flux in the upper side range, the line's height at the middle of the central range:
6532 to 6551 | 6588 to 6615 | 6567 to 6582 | 0.2 Ang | 72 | 71.9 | 72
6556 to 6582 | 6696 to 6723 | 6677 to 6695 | -0.3 Ang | 66.3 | 69.8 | 69.2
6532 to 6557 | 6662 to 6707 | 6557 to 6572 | 1.8 Ang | 71.2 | 70.6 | 71.1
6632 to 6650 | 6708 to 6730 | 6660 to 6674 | -0.1 Ang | 71.1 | 69.5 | 70.6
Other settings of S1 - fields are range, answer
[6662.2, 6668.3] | 71.4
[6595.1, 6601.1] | 72.4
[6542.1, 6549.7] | 71.6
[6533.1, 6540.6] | 72.6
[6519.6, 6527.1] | 72.7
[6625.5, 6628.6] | 71.8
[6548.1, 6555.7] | 70.1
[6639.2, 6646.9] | 70.9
